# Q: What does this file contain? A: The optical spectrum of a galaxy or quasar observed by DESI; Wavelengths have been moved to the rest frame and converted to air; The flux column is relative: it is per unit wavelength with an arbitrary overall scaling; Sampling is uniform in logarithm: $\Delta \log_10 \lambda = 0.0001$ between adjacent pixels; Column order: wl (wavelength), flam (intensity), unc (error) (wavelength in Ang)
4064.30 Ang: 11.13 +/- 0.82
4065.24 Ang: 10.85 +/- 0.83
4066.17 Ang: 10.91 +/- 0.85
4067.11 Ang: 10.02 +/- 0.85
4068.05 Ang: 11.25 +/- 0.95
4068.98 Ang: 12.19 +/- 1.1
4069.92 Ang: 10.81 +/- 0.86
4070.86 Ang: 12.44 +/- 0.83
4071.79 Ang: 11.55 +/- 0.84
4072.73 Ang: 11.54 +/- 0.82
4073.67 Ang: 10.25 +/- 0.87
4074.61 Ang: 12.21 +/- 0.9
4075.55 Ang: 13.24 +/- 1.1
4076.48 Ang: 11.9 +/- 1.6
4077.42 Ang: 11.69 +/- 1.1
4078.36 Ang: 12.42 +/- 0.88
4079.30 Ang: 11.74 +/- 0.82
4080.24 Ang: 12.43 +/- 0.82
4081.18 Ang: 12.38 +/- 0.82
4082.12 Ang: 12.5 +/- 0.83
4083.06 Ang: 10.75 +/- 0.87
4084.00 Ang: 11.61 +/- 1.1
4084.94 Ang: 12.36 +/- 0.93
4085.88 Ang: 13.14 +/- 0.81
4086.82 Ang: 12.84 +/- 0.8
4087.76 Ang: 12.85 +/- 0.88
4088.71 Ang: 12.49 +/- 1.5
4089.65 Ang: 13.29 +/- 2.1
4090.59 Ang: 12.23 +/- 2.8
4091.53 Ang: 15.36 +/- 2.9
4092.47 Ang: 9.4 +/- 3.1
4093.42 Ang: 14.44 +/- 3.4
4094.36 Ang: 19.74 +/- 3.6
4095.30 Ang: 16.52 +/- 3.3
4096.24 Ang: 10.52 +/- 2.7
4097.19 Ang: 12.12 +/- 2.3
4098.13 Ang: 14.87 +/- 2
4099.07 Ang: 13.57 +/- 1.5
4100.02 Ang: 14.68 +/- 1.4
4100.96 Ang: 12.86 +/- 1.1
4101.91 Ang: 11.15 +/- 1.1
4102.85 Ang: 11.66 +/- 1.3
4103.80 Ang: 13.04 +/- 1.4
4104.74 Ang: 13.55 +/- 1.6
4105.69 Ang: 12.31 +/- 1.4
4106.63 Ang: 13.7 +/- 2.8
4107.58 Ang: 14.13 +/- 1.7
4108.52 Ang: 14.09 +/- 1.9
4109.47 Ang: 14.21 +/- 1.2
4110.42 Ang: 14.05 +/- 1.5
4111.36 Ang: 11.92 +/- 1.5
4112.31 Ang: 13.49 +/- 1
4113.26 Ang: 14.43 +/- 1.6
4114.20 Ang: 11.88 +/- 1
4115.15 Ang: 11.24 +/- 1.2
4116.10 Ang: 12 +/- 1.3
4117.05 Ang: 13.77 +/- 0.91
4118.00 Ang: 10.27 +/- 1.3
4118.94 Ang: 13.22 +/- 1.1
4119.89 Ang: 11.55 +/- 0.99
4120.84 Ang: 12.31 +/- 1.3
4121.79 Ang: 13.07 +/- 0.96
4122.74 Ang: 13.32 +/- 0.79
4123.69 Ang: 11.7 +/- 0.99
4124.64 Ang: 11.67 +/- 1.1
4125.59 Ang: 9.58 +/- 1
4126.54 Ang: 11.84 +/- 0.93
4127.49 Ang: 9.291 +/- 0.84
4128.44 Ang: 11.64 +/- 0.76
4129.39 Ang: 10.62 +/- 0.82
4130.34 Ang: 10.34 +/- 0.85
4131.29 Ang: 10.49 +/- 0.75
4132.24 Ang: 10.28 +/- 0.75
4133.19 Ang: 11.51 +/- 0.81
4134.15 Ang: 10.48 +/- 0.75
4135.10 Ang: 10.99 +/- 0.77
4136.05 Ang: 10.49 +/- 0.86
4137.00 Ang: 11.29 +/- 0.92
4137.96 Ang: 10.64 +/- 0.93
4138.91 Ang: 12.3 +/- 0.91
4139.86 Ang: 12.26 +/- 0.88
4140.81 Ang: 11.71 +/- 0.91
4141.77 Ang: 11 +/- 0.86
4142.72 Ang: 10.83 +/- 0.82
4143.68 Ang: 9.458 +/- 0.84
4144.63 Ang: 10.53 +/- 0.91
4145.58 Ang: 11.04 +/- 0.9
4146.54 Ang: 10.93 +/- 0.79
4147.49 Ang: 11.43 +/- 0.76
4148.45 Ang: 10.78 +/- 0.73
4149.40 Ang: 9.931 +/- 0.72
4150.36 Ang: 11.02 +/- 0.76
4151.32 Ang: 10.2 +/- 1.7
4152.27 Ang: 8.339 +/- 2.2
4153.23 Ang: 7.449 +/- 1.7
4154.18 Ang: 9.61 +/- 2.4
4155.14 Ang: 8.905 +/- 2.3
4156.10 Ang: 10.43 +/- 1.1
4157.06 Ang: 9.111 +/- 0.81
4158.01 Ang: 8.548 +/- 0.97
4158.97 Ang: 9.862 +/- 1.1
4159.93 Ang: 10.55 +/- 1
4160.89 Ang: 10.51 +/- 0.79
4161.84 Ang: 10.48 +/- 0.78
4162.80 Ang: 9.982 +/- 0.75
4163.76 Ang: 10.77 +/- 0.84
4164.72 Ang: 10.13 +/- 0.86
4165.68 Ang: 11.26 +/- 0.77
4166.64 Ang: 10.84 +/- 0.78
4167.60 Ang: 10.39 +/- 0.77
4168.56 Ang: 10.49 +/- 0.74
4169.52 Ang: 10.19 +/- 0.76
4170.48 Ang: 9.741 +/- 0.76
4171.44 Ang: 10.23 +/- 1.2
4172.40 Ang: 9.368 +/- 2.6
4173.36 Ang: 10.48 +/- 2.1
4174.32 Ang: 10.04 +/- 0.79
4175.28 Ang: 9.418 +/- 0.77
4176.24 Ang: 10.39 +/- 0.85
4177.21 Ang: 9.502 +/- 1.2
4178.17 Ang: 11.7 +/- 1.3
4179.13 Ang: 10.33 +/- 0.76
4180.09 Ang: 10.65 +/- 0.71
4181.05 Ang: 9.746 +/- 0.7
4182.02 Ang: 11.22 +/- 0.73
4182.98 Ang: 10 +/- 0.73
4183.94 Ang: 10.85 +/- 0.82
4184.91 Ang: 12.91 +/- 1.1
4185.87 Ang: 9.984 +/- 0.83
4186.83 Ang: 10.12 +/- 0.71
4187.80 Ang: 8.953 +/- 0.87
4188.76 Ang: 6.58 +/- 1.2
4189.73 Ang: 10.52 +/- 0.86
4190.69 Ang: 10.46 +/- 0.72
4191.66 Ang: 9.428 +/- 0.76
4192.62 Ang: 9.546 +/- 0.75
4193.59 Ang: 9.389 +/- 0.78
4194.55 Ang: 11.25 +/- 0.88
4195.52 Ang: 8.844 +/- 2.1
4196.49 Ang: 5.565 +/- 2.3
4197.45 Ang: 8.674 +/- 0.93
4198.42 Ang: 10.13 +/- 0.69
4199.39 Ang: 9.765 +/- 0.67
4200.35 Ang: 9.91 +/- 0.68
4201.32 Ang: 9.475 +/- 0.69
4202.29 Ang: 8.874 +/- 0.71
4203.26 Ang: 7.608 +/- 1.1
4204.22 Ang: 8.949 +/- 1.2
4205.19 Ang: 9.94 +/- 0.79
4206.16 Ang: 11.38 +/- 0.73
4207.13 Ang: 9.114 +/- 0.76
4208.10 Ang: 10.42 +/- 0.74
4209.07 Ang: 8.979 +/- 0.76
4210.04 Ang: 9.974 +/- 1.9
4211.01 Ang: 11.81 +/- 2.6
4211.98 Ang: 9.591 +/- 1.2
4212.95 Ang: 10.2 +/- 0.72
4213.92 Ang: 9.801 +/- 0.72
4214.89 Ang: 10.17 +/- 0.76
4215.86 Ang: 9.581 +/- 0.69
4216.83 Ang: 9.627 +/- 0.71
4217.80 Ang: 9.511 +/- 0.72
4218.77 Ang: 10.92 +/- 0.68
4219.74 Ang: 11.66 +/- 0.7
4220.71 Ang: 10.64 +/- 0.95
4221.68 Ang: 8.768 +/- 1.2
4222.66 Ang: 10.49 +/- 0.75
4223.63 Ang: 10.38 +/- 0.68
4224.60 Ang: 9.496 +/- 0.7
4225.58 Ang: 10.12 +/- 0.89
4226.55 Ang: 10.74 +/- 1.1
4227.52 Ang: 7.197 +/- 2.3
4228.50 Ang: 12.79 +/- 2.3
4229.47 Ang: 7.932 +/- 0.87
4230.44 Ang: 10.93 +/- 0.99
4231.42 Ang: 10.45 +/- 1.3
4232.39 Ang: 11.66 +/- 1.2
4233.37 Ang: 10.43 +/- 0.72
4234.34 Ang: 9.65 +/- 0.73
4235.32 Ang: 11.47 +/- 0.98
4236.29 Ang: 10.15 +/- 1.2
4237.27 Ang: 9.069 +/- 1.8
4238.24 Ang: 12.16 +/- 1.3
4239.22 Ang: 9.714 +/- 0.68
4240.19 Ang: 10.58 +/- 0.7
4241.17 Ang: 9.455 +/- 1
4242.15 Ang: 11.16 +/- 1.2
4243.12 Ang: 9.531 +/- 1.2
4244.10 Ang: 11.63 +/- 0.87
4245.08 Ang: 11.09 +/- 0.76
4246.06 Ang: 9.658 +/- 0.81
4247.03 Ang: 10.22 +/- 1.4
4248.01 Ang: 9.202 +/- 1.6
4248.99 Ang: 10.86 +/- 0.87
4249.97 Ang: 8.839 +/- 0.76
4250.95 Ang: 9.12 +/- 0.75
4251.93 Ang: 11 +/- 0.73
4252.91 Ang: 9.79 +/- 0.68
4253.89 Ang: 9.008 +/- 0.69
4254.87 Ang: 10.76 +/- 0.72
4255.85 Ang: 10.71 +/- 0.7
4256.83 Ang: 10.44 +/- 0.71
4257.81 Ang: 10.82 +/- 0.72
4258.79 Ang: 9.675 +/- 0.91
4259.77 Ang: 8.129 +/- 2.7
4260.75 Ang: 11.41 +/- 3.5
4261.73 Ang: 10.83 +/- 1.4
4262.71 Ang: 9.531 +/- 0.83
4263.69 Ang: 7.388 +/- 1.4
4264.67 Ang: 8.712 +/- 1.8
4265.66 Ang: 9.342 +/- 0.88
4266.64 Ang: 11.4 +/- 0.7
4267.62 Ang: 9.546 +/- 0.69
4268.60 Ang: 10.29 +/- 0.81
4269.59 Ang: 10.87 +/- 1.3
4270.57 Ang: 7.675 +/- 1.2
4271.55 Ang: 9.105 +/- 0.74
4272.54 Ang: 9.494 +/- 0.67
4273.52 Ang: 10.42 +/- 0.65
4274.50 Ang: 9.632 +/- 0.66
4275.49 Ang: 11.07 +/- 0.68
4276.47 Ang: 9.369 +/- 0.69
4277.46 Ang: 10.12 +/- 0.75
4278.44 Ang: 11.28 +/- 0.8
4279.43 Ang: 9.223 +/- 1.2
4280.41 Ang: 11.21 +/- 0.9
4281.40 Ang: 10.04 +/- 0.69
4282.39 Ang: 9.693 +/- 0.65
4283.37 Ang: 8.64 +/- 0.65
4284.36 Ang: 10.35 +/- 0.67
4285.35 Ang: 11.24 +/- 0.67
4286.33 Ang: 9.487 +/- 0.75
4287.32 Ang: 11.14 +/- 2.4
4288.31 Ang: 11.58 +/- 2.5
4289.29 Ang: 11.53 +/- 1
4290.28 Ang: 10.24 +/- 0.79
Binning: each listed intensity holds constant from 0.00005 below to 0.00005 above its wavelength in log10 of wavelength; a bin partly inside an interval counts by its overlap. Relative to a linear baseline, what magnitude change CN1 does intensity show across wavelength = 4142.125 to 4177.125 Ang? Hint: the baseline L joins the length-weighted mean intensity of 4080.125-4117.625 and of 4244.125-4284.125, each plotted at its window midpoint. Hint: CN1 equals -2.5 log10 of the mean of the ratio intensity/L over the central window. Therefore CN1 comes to 0.18 mag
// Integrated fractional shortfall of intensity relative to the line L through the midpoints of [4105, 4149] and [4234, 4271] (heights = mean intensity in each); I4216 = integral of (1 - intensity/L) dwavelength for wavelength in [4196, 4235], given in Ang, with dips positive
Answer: 2.5 Ang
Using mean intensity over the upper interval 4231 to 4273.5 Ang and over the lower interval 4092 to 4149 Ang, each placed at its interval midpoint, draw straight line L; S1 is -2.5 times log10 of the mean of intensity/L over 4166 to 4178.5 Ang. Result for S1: 0.11 mag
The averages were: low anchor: 12.1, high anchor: 10.1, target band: 10.2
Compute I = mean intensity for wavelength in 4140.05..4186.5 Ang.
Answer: 10.3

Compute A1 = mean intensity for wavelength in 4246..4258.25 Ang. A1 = 10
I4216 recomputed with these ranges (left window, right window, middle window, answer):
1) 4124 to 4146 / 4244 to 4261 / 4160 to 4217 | 3.15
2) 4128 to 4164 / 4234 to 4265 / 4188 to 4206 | 1.85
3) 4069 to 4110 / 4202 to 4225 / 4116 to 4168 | 3.69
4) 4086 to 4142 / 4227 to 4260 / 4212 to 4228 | 0.96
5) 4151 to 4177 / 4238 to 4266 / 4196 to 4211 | 0.94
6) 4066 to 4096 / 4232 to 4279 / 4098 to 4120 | -1.65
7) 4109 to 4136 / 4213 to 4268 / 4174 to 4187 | 0.54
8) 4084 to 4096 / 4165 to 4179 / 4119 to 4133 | 0.94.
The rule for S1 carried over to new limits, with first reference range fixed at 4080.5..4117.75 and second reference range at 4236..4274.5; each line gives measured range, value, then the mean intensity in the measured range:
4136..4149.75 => 0.11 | 11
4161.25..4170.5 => 0.13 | 10.5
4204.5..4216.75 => 0.08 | 10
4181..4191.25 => 0.12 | 10.1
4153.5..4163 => 0.22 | 9.75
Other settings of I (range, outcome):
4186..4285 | 9.9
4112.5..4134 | 11.6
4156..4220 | 9.94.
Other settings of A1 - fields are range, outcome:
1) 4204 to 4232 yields 10.1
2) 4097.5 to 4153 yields 11.8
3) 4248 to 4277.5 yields 9.83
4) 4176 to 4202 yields 9.83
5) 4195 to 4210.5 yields 9.22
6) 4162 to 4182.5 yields 10.3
